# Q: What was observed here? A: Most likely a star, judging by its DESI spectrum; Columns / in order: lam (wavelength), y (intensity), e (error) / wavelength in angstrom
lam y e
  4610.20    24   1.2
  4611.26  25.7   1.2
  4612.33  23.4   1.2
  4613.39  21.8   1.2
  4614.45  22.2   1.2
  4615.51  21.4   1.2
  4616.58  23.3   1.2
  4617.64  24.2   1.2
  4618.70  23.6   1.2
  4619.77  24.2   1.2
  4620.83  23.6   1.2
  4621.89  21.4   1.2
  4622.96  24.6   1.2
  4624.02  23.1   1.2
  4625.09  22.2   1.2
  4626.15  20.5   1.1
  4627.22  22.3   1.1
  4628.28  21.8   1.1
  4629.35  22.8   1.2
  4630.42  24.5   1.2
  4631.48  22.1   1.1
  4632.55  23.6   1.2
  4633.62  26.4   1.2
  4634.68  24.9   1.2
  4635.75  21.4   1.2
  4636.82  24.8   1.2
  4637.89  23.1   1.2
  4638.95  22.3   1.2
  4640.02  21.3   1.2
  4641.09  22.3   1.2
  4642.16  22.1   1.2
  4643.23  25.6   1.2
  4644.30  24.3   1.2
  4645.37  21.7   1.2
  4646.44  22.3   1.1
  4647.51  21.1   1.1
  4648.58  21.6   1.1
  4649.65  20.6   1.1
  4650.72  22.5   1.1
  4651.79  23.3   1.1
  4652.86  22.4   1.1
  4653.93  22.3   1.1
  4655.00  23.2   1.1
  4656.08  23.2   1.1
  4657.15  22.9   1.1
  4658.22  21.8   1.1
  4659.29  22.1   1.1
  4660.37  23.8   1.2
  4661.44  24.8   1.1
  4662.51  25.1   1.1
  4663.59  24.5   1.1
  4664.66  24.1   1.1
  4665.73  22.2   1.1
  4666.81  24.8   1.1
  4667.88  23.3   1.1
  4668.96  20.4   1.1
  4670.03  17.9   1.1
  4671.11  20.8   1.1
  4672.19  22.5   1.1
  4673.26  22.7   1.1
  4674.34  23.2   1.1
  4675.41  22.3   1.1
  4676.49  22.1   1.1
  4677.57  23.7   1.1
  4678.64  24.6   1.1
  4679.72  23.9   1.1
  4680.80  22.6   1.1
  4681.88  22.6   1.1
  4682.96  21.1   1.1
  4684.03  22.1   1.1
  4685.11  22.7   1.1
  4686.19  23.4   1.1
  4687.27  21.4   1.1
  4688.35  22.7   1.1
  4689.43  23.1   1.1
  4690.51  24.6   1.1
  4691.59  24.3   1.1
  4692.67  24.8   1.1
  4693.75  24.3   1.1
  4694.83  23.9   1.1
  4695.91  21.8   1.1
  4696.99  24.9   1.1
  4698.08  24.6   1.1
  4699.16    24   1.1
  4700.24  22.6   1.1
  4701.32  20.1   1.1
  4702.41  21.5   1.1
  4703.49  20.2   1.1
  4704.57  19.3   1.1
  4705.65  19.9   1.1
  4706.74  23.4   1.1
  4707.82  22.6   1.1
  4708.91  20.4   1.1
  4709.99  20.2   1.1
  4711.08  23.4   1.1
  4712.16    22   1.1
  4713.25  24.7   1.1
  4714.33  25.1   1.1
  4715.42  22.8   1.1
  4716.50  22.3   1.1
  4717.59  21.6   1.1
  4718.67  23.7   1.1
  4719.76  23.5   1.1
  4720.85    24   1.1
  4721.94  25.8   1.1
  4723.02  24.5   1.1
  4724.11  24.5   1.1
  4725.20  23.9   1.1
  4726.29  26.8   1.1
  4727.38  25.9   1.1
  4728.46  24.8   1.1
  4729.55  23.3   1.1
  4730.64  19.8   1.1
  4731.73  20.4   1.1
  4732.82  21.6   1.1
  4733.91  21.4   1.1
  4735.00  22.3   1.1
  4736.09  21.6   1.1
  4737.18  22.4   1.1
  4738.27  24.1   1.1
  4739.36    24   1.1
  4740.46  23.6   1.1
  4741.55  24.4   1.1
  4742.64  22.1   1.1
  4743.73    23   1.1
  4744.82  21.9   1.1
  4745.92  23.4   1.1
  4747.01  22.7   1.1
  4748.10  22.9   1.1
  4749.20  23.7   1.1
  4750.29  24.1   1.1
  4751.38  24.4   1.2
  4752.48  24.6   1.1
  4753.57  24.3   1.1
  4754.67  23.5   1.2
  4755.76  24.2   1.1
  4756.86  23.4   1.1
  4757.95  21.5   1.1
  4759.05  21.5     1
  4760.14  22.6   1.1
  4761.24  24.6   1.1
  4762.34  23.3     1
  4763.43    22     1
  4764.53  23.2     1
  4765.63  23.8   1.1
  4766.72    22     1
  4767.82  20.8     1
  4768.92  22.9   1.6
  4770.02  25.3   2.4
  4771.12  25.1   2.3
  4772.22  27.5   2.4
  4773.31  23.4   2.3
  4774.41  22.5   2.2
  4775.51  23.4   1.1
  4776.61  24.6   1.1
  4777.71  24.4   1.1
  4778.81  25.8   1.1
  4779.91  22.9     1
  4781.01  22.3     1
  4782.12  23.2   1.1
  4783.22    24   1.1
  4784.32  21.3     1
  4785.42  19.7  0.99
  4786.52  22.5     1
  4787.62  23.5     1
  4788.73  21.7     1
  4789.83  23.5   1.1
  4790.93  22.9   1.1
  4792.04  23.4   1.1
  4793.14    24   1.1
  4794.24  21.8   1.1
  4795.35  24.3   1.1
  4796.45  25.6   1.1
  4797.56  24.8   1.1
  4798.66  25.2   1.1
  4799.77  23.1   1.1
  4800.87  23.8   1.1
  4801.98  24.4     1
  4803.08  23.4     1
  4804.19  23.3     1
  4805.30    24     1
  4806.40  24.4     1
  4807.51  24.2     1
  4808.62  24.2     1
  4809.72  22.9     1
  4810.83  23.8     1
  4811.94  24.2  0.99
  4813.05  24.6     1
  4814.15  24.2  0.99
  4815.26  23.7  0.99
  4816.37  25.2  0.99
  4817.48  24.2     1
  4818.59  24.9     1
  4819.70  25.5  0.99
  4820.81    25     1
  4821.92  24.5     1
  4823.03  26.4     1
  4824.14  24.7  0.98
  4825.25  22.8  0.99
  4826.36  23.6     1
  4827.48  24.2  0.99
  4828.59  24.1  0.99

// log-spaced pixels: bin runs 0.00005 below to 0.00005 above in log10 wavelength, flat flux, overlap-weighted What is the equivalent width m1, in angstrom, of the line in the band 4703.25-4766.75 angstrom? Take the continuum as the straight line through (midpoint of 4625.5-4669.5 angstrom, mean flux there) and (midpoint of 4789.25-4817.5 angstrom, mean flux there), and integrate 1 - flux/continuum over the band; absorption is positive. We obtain 1.3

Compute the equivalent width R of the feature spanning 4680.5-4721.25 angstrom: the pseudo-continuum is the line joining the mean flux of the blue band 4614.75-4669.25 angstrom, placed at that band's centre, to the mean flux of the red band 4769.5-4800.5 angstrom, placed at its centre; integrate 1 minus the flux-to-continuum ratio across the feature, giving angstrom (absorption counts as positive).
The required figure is 1.0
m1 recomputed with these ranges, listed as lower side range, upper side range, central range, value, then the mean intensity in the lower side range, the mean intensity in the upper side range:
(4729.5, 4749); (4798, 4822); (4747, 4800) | -0.3 angstrom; 22.5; 24.2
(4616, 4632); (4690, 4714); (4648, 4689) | 0.2 angstrom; 22.9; 22.6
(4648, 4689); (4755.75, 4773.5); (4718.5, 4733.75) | -0.4 angstrom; 22.7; 23.3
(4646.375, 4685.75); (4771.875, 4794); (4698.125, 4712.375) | 0.8 angstrom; 22.6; 23.3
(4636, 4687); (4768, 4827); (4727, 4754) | 0.4 angstrom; 22.7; 23.9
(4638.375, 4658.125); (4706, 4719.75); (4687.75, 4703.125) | -0.5 angstrom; 22.5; 22.7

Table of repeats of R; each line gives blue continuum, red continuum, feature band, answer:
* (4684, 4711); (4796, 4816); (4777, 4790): 0.48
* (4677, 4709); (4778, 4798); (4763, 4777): -0.29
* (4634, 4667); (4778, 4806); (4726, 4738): 0.27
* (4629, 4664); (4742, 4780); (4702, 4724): 0.67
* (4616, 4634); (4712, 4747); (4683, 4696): 0.01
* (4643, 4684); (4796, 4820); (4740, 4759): 0.22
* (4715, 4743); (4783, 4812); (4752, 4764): 0.07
